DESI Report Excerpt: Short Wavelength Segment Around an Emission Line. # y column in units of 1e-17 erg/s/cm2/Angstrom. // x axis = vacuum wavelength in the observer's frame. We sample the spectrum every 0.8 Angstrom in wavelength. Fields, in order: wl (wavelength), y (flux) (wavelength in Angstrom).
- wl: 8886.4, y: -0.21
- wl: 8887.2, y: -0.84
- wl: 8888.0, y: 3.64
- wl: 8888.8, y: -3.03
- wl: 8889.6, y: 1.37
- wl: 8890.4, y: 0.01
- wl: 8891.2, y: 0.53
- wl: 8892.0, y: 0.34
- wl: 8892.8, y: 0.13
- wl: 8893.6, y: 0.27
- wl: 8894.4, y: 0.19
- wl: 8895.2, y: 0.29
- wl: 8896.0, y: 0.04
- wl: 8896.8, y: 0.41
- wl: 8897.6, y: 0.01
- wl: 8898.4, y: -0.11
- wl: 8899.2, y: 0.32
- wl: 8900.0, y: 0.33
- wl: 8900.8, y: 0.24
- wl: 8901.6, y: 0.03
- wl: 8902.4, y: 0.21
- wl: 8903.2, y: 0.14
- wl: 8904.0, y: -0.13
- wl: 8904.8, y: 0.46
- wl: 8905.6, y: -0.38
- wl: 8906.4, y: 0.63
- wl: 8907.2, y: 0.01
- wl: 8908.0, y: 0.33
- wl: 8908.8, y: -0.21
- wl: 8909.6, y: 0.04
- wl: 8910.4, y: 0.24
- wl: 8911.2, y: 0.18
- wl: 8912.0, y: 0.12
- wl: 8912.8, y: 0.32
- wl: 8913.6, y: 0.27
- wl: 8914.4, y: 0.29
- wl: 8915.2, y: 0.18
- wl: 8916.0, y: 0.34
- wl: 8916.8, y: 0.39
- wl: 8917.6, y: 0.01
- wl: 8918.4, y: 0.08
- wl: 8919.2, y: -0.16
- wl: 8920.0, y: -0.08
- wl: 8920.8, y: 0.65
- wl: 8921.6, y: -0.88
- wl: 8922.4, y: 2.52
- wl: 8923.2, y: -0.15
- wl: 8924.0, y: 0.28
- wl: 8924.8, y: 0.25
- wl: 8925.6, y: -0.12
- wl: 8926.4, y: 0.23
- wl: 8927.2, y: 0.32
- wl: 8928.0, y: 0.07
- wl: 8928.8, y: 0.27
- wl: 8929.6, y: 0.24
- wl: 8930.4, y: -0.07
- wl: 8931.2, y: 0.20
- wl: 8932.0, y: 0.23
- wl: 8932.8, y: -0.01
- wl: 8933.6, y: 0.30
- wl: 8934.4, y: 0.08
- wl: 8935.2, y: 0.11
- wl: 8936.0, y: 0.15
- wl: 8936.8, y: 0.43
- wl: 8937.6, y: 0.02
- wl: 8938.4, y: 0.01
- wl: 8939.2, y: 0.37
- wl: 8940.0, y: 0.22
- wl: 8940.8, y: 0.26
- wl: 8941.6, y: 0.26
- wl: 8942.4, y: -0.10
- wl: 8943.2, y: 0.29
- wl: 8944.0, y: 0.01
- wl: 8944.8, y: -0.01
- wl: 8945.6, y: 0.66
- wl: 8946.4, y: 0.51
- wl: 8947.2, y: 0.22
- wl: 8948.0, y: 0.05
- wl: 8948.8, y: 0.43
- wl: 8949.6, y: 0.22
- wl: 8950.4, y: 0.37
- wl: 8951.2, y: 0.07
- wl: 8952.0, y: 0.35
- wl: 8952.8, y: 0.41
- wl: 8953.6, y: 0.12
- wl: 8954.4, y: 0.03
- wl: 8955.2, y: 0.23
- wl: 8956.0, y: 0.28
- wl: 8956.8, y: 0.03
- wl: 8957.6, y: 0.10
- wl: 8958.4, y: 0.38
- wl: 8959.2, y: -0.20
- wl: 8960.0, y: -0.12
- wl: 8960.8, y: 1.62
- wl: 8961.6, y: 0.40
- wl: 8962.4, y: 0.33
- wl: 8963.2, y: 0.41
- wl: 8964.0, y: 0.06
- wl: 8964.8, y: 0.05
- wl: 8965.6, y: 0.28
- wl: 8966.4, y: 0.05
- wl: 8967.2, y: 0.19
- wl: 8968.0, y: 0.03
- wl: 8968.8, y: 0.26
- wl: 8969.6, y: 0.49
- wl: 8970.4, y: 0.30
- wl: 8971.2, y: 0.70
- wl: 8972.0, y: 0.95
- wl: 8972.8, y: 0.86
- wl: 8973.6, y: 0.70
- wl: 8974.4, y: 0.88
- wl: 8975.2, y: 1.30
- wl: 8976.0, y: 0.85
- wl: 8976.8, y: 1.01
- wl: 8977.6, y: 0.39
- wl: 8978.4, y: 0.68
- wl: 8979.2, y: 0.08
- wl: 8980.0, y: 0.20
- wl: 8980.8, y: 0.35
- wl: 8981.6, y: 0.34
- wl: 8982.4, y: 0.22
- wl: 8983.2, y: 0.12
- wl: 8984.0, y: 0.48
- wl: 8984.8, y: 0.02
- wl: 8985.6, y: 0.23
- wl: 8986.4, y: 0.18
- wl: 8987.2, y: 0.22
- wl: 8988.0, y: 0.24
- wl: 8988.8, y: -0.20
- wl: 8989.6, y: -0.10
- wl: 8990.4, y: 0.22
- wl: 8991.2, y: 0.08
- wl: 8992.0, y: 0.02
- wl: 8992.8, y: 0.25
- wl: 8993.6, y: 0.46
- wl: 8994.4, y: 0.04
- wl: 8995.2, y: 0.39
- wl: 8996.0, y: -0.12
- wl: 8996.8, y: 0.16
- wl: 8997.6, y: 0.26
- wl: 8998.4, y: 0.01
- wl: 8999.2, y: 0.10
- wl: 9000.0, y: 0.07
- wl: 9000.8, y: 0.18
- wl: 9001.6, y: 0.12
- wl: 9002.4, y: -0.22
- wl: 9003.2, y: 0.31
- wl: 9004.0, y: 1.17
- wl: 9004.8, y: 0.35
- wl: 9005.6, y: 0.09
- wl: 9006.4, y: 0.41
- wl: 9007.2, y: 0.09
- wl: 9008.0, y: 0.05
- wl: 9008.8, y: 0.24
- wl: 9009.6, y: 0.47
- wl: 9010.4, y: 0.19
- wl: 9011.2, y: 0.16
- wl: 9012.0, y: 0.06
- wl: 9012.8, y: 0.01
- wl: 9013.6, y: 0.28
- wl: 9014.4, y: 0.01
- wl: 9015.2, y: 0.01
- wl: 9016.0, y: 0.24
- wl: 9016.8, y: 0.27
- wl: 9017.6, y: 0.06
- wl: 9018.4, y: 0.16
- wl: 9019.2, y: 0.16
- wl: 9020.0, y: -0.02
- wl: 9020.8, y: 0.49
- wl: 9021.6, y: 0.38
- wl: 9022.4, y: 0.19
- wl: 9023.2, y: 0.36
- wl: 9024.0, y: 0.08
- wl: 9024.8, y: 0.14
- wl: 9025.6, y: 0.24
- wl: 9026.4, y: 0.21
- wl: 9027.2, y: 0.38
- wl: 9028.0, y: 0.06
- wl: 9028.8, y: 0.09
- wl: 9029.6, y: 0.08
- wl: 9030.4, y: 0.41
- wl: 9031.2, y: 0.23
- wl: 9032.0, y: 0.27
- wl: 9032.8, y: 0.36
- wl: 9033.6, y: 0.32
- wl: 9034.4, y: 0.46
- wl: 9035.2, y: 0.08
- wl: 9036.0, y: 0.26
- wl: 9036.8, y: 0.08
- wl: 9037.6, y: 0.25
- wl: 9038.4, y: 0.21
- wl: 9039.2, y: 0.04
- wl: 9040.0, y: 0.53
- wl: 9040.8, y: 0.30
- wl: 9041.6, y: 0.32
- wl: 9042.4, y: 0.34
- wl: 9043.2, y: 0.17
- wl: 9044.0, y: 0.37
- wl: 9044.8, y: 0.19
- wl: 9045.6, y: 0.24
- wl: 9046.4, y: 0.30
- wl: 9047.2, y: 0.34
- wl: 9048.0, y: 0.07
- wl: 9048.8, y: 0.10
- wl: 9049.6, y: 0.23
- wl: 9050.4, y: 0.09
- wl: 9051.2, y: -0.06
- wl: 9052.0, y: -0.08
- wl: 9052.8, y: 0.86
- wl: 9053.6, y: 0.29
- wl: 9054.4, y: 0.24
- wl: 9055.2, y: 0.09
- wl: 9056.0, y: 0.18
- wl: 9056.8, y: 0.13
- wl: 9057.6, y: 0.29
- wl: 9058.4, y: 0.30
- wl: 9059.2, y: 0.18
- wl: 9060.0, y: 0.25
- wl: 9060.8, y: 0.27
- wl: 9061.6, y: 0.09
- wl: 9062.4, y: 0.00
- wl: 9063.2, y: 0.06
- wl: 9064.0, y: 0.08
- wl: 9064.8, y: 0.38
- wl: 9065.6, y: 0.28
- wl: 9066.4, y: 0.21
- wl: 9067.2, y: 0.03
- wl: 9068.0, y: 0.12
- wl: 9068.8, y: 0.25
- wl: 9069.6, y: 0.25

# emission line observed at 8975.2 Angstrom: H-beta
